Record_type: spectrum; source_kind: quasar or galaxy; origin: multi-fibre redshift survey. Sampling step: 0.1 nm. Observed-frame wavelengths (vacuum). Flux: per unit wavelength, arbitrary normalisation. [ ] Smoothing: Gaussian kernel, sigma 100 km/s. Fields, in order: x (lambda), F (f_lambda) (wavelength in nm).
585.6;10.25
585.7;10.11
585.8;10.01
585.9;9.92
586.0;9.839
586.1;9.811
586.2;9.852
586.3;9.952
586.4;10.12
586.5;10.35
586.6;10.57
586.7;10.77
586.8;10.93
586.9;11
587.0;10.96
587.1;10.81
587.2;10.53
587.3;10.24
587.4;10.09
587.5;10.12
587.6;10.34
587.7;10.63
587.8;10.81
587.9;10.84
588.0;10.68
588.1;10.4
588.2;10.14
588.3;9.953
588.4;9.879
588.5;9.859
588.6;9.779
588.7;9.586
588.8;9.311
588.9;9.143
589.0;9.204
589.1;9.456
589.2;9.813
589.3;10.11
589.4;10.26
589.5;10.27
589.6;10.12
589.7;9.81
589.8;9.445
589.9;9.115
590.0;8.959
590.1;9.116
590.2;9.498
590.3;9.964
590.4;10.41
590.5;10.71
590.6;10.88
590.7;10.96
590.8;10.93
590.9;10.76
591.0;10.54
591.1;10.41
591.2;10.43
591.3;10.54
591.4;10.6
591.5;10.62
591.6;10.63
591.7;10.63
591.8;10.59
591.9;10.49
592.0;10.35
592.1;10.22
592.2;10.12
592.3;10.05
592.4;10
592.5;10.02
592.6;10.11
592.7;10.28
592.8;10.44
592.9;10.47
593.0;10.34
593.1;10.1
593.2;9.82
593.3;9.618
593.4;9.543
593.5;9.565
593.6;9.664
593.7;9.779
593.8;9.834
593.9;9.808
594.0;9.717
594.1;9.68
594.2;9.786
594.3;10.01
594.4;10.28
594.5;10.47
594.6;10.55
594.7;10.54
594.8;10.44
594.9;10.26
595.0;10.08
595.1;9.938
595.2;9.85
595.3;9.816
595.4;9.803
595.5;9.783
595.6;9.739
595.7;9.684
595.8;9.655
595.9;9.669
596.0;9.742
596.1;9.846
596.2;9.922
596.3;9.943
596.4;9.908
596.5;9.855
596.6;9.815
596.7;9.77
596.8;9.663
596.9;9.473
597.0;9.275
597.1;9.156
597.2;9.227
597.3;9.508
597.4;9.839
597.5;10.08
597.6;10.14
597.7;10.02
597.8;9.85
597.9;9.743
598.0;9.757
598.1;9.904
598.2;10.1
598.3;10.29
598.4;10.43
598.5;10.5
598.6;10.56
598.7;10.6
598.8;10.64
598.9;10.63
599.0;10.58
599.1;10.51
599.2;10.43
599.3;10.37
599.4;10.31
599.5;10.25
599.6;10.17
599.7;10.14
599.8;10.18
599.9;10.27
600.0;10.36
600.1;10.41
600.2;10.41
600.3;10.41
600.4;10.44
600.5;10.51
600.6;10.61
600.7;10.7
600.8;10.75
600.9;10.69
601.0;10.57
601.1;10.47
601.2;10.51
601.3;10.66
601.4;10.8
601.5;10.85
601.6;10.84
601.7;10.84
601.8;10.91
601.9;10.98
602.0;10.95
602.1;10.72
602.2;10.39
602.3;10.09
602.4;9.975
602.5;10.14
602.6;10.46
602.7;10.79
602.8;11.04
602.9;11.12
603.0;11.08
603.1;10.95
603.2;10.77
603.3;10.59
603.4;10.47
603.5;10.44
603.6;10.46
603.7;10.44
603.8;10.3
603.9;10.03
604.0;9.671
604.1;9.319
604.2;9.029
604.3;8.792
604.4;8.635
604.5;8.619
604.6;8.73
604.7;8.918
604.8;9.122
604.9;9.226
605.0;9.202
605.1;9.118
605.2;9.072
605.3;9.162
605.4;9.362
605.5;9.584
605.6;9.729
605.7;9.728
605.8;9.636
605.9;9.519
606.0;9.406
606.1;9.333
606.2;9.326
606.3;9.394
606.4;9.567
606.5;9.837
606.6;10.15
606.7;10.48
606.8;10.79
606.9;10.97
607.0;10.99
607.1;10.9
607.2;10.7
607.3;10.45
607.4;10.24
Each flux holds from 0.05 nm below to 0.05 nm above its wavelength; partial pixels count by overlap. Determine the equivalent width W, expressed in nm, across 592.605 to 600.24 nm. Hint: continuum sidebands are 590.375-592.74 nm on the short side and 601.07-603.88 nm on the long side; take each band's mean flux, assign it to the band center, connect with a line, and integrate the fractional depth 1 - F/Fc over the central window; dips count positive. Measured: 0.38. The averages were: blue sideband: 10.5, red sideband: 10.6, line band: 10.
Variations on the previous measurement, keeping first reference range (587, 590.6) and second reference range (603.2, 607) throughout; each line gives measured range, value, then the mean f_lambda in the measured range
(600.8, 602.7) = -0.17 nm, 10.6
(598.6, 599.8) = -0.08 nm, 10.4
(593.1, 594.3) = 0.02 nm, 9.74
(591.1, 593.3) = -0.08 nm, 10.3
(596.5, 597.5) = 0.03 nm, 9.57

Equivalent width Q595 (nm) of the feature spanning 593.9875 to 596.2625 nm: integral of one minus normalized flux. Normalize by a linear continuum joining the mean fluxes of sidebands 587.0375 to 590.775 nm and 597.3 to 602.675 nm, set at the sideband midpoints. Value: 0.06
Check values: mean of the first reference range 10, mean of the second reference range 10.4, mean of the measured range 9.97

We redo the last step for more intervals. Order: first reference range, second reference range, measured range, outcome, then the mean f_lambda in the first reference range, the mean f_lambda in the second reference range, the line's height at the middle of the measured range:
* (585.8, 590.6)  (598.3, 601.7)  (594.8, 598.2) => 0.19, 10.1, 10.5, 10.4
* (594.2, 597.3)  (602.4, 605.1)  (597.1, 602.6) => -0.26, 9.86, 9.92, 9.89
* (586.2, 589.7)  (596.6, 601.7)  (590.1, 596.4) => 0.05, 10.2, 10.2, 10.2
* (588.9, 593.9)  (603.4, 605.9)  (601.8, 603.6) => -0.21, 10.1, 9.45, 9.55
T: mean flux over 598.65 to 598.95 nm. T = 10.6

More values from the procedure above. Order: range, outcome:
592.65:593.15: 10.3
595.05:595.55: 9.84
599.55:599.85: 10.2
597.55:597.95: 9.94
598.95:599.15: 10.5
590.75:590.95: 10.8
